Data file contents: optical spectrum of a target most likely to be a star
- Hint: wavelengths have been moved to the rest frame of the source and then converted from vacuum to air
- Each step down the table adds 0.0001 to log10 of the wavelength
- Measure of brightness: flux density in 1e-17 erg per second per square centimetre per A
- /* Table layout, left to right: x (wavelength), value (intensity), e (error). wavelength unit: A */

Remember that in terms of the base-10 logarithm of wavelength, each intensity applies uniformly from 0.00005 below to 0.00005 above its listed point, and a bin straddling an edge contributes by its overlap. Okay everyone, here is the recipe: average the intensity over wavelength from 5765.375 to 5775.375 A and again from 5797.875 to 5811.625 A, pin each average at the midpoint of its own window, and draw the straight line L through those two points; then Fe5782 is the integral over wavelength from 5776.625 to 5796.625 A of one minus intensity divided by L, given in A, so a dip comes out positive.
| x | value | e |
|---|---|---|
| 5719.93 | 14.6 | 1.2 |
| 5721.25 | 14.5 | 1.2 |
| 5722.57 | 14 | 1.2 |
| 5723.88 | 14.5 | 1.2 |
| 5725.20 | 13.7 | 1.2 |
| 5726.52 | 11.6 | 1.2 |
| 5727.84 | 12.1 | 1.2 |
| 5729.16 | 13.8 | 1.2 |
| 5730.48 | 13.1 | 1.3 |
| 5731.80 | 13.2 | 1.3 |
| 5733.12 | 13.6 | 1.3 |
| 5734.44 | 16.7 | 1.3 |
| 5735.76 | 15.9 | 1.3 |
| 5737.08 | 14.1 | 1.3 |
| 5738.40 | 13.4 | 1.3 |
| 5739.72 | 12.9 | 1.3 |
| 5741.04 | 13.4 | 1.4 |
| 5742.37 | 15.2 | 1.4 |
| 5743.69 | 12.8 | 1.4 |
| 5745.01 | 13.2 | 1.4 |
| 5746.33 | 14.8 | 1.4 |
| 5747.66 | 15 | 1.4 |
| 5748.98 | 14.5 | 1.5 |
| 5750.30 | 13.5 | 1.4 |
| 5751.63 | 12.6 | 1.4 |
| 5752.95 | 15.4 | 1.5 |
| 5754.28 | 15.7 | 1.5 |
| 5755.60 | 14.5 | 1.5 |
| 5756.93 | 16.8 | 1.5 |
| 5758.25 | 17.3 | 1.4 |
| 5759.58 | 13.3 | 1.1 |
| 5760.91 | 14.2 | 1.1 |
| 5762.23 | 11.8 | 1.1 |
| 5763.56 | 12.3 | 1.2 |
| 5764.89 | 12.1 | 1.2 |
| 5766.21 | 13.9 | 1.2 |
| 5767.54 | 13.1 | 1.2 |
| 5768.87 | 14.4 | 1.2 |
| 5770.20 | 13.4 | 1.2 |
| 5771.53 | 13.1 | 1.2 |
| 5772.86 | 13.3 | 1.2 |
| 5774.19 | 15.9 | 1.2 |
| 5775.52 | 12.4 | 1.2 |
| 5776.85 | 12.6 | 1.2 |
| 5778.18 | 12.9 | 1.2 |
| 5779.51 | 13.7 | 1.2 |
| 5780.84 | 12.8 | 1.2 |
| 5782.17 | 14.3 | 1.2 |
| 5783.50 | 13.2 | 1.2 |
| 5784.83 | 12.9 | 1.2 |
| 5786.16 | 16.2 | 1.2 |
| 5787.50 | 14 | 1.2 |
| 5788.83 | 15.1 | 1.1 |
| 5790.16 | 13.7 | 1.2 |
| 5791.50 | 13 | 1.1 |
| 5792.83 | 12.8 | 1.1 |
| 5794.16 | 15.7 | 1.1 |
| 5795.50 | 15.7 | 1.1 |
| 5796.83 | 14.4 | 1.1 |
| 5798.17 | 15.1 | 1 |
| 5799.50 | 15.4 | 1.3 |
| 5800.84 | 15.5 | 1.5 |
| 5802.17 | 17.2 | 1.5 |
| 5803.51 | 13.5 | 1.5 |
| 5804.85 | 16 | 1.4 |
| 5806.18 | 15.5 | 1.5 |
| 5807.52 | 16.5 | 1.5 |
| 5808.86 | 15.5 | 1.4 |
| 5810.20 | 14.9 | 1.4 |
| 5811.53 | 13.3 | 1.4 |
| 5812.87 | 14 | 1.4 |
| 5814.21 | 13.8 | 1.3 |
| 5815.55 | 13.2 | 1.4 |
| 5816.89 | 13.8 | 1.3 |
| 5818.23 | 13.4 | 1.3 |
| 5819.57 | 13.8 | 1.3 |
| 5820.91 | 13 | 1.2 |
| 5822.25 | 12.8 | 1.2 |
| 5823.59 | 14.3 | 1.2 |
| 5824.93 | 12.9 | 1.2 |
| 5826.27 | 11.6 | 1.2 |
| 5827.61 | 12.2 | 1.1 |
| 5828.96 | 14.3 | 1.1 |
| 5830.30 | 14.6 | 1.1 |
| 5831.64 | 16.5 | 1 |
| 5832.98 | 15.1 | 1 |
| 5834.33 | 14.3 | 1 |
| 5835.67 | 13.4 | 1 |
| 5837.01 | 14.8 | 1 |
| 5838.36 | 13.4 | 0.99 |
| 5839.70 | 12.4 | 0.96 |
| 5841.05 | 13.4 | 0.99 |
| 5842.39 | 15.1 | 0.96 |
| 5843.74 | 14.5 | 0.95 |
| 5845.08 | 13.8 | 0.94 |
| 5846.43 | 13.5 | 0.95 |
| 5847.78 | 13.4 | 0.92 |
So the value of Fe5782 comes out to 0.8 A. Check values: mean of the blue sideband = 13.8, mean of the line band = 14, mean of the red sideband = 15.4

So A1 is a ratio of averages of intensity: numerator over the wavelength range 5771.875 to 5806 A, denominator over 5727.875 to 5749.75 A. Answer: 1.02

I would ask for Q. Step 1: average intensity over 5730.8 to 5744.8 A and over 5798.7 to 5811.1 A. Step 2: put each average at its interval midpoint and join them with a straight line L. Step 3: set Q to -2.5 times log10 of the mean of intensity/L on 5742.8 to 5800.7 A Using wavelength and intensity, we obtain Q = 0.06 mag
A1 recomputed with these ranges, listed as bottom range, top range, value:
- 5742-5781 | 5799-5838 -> 1.03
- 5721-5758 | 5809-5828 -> 0.95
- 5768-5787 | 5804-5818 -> 1.07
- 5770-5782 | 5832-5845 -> 1.05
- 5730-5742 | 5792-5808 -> 1.08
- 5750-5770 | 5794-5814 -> 1.08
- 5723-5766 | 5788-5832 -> 1.02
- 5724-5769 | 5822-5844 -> 0.99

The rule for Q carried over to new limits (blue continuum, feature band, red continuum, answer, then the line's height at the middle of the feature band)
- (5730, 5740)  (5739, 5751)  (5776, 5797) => 0.02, 14.1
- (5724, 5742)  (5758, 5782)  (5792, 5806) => 0.08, 14.5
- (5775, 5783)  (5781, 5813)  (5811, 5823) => -0.11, 13.3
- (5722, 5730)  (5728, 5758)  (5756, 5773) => -0.06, 13.5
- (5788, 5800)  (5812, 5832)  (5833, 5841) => 0.04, 14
